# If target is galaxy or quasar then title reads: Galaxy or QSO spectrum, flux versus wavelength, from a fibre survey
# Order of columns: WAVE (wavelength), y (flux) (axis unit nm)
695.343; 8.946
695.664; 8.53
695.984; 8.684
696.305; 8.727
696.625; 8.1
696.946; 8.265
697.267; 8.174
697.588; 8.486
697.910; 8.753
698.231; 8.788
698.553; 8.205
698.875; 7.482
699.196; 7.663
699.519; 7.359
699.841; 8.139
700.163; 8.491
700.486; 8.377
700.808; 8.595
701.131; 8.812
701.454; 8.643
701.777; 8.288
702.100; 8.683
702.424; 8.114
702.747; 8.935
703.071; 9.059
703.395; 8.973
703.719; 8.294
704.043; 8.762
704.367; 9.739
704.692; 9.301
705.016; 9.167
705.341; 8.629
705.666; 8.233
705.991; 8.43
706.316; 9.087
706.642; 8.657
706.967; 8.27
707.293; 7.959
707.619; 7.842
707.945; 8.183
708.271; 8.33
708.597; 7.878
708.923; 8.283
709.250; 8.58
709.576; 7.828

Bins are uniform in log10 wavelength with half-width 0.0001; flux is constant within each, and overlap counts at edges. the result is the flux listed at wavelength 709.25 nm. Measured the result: 8.58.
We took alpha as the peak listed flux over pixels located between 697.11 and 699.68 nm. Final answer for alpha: 8.788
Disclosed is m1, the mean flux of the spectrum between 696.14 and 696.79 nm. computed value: 8.42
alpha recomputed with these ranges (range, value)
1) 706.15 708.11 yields 9.087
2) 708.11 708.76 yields 8.33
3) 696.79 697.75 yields 8.486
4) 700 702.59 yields 8.812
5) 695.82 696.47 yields 8.727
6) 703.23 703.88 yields 8.973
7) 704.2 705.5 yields 9.739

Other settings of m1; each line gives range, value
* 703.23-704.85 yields 9.01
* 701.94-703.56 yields 8.75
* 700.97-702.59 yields 8.51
